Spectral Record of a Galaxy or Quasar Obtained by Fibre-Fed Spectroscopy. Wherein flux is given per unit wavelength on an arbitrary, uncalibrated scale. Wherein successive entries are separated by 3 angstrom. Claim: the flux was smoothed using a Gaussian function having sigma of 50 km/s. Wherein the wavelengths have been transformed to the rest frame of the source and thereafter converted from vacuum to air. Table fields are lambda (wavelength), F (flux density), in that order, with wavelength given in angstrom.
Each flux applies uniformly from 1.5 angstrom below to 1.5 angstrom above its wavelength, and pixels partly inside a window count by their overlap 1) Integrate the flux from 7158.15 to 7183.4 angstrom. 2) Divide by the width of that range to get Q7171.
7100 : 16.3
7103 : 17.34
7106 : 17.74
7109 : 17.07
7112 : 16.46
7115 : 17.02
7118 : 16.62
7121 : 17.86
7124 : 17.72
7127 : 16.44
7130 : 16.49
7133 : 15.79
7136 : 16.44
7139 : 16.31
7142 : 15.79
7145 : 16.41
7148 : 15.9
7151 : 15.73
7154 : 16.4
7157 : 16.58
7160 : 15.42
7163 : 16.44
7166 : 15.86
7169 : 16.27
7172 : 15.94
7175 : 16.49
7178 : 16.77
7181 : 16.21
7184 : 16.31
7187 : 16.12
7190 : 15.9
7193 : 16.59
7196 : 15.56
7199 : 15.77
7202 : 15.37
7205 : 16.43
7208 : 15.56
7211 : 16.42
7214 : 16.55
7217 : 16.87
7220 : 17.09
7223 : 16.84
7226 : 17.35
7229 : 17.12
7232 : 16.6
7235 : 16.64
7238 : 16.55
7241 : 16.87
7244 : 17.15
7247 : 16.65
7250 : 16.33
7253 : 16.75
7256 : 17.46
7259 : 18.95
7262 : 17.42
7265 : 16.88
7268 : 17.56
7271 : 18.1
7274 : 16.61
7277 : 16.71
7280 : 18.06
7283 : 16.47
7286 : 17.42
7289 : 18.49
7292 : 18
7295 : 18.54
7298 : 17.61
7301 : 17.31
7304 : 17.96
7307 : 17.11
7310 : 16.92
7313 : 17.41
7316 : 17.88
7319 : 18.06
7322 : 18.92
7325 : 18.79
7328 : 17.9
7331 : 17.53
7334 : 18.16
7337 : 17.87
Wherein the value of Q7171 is 16.2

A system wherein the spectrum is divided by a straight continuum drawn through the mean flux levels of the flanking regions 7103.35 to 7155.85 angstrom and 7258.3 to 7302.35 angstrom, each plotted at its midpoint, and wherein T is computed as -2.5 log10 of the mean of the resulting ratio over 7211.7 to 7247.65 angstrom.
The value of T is 0.03 mag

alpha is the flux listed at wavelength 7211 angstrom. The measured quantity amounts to 16.42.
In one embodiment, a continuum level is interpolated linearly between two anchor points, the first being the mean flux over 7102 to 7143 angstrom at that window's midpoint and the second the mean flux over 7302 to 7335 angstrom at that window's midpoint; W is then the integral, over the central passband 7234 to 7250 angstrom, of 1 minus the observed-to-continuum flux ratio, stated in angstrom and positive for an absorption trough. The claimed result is 0.65 angstrom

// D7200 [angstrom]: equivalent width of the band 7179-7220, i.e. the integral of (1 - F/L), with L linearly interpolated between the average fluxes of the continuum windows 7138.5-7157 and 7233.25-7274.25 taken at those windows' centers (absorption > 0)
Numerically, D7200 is 1.1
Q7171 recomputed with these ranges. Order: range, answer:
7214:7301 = 17.2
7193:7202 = 15.8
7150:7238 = 16.3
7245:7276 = 17.3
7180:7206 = 16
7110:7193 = 16.4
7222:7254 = 16.8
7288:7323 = 17.8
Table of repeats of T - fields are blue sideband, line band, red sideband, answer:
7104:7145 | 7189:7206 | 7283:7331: 0.082 mag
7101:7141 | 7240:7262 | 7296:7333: 0.019 mag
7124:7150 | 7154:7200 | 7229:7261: 0.026 mag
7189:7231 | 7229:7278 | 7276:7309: -0.003 mag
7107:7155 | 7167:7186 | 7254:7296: 0.037 mag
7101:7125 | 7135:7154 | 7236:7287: 0.070 mag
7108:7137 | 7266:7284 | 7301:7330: 0.023 mag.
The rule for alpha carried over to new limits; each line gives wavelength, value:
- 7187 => 16.12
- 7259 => 18.95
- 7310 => 16.92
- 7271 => 18.1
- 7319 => 18.06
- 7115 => 17.02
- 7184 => 16.31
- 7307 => 17.11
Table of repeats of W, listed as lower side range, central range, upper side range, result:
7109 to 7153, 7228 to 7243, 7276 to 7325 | 0.44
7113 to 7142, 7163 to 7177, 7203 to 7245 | 0.42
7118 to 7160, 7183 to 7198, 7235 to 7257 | 0.47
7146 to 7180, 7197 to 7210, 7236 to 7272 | 0.65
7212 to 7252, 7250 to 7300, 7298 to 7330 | -0.55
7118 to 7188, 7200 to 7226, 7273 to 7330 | 0.71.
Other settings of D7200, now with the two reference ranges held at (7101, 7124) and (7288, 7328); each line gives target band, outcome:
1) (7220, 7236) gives 0.6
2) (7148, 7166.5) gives 1.4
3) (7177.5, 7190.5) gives 0.9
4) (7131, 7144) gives 0.9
